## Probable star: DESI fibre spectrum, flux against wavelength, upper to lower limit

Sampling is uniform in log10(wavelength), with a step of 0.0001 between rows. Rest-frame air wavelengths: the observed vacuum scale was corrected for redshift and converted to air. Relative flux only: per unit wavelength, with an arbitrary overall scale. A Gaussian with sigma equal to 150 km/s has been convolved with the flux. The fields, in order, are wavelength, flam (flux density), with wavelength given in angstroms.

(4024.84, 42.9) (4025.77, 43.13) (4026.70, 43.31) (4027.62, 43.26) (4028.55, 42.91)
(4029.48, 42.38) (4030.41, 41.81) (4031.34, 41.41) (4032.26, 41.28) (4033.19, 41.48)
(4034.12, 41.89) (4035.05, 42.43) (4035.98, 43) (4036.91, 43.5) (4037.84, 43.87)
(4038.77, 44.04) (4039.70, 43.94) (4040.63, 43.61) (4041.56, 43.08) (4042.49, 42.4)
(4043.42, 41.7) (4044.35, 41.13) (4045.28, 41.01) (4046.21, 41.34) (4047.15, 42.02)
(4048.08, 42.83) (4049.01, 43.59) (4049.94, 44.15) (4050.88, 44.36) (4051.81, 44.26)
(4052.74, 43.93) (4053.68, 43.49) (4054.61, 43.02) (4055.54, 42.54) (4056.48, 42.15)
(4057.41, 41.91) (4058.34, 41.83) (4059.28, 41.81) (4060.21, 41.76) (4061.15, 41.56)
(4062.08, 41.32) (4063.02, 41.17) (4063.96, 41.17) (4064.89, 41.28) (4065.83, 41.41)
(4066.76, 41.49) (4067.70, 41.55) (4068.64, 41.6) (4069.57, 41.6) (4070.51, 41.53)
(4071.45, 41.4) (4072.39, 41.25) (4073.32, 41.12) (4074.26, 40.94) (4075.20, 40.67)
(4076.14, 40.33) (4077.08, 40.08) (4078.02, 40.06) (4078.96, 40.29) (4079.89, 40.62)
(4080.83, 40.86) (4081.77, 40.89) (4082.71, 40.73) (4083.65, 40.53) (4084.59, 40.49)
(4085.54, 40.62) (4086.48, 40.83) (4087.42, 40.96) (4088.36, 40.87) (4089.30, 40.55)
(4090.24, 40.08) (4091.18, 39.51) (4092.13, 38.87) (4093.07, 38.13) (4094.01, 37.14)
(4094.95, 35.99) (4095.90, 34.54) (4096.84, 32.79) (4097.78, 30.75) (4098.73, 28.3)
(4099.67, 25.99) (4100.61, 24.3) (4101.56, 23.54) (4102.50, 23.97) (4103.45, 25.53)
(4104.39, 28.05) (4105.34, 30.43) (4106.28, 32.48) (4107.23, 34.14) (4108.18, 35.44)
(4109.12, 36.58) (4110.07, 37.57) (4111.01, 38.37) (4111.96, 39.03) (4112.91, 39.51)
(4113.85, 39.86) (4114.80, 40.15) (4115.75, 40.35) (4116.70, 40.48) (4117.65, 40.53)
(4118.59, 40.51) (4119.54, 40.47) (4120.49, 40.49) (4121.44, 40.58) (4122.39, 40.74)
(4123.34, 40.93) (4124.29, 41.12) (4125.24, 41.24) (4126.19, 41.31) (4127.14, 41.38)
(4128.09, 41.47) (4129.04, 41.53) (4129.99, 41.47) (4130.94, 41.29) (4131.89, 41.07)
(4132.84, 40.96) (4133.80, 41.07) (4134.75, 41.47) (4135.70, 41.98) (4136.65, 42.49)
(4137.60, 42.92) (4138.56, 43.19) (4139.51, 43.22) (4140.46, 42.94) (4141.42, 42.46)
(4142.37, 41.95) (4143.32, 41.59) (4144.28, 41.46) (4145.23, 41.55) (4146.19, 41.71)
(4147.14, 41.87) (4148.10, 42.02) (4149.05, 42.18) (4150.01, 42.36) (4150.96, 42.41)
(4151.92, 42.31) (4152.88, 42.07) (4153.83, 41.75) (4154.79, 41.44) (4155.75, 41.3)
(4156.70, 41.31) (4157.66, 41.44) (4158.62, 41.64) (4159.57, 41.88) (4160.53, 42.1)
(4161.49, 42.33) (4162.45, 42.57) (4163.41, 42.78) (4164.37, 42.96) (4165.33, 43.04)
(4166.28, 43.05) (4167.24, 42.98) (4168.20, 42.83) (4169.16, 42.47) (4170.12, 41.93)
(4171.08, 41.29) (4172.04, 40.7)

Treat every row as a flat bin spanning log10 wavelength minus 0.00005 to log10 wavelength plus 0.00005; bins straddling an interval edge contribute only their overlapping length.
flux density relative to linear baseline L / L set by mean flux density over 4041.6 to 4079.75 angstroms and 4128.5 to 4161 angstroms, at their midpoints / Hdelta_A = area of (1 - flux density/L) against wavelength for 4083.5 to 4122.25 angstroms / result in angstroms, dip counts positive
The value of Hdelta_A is 5.4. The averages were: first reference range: 41.8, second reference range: 41.9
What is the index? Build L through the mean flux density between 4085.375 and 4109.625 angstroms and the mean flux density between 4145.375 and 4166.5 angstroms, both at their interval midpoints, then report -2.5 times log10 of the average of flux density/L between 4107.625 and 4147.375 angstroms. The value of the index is -0.08 mag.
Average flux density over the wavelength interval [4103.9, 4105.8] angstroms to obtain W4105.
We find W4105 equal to 29.2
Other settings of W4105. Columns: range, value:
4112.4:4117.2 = 40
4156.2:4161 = 41.7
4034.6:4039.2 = 43.3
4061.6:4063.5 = 41.2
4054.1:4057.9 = 42.5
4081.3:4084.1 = 40.7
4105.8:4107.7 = 33.3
